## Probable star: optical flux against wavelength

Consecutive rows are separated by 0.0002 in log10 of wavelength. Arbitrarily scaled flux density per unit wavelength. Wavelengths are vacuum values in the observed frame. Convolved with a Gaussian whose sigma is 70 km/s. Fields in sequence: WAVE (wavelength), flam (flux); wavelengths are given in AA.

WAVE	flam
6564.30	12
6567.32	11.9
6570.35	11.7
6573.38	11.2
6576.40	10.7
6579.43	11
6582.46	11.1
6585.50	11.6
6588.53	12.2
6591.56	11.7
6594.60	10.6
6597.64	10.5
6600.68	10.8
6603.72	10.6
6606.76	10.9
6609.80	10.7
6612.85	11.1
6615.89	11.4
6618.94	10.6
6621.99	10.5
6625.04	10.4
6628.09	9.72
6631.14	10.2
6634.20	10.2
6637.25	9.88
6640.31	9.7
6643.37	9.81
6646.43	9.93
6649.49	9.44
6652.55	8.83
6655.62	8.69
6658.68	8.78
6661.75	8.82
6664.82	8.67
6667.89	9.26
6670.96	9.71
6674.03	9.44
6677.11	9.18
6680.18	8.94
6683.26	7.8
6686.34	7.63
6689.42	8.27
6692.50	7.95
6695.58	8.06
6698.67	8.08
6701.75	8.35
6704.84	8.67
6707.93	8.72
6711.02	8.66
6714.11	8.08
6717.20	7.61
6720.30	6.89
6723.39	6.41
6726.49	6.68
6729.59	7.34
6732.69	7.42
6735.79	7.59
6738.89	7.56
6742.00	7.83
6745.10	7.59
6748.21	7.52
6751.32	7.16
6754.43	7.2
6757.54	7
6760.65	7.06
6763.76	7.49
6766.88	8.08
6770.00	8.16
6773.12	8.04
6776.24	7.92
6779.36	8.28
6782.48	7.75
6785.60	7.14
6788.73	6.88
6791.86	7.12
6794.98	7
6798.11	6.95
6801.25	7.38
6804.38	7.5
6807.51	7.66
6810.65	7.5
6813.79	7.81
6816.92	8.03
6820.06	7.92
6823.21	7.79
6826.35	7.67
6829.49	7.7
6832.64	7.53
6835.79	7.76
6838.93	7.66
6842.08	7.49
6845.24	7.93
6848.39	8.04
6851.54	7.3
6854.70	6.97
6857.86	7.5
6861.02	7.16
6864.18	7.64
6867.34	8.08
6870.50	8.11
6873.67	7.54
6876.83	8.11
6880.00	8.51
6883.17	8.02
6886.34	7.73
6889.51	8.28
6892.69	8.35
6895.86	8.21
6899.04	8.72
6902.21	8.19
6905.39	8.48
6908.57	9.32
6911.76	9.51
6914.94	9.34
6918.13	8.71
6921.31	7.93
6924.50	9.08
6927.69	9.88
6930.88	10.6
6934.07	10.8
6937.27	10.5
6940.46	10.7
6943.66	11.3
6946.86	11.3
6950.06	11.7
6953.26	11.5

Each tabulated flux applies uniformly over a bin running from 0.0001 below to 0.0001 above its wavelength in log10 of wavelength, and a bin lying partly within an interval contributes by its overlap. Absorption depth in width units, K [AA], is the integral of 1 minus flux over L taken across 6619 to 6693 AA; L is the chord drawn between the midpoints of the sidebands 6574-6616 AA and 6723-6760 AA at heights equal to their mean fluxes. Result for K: 1.7 AA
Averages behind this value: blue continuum 11.1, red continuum 7.3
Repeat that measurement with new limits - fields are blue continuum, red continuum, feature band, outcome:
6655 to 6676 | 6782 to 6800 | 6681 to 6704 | 1.5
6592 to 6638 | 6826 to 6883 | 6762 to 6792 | 3.2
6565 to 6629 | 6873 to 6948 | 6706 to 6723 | 4.0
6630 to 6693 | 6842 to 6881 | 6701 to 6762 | 7.6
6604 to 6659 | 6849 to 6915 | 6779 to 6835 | 7.6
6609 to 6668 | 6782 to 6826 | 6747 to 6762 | 1.8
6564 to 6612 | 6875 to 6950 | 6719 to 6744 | 7.5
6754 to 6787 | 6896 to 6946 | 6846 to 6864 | 2.6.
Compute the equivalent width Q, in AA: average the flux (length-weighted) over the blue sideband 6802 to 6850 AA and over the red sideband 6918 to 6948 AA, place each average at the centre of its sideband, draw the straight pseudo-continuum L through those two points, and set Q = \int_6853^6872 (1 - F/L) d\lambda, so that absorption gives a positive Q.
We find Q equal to 2.17 AA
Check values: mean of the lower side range 7.73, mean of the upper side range 10.1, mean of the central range 7.57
